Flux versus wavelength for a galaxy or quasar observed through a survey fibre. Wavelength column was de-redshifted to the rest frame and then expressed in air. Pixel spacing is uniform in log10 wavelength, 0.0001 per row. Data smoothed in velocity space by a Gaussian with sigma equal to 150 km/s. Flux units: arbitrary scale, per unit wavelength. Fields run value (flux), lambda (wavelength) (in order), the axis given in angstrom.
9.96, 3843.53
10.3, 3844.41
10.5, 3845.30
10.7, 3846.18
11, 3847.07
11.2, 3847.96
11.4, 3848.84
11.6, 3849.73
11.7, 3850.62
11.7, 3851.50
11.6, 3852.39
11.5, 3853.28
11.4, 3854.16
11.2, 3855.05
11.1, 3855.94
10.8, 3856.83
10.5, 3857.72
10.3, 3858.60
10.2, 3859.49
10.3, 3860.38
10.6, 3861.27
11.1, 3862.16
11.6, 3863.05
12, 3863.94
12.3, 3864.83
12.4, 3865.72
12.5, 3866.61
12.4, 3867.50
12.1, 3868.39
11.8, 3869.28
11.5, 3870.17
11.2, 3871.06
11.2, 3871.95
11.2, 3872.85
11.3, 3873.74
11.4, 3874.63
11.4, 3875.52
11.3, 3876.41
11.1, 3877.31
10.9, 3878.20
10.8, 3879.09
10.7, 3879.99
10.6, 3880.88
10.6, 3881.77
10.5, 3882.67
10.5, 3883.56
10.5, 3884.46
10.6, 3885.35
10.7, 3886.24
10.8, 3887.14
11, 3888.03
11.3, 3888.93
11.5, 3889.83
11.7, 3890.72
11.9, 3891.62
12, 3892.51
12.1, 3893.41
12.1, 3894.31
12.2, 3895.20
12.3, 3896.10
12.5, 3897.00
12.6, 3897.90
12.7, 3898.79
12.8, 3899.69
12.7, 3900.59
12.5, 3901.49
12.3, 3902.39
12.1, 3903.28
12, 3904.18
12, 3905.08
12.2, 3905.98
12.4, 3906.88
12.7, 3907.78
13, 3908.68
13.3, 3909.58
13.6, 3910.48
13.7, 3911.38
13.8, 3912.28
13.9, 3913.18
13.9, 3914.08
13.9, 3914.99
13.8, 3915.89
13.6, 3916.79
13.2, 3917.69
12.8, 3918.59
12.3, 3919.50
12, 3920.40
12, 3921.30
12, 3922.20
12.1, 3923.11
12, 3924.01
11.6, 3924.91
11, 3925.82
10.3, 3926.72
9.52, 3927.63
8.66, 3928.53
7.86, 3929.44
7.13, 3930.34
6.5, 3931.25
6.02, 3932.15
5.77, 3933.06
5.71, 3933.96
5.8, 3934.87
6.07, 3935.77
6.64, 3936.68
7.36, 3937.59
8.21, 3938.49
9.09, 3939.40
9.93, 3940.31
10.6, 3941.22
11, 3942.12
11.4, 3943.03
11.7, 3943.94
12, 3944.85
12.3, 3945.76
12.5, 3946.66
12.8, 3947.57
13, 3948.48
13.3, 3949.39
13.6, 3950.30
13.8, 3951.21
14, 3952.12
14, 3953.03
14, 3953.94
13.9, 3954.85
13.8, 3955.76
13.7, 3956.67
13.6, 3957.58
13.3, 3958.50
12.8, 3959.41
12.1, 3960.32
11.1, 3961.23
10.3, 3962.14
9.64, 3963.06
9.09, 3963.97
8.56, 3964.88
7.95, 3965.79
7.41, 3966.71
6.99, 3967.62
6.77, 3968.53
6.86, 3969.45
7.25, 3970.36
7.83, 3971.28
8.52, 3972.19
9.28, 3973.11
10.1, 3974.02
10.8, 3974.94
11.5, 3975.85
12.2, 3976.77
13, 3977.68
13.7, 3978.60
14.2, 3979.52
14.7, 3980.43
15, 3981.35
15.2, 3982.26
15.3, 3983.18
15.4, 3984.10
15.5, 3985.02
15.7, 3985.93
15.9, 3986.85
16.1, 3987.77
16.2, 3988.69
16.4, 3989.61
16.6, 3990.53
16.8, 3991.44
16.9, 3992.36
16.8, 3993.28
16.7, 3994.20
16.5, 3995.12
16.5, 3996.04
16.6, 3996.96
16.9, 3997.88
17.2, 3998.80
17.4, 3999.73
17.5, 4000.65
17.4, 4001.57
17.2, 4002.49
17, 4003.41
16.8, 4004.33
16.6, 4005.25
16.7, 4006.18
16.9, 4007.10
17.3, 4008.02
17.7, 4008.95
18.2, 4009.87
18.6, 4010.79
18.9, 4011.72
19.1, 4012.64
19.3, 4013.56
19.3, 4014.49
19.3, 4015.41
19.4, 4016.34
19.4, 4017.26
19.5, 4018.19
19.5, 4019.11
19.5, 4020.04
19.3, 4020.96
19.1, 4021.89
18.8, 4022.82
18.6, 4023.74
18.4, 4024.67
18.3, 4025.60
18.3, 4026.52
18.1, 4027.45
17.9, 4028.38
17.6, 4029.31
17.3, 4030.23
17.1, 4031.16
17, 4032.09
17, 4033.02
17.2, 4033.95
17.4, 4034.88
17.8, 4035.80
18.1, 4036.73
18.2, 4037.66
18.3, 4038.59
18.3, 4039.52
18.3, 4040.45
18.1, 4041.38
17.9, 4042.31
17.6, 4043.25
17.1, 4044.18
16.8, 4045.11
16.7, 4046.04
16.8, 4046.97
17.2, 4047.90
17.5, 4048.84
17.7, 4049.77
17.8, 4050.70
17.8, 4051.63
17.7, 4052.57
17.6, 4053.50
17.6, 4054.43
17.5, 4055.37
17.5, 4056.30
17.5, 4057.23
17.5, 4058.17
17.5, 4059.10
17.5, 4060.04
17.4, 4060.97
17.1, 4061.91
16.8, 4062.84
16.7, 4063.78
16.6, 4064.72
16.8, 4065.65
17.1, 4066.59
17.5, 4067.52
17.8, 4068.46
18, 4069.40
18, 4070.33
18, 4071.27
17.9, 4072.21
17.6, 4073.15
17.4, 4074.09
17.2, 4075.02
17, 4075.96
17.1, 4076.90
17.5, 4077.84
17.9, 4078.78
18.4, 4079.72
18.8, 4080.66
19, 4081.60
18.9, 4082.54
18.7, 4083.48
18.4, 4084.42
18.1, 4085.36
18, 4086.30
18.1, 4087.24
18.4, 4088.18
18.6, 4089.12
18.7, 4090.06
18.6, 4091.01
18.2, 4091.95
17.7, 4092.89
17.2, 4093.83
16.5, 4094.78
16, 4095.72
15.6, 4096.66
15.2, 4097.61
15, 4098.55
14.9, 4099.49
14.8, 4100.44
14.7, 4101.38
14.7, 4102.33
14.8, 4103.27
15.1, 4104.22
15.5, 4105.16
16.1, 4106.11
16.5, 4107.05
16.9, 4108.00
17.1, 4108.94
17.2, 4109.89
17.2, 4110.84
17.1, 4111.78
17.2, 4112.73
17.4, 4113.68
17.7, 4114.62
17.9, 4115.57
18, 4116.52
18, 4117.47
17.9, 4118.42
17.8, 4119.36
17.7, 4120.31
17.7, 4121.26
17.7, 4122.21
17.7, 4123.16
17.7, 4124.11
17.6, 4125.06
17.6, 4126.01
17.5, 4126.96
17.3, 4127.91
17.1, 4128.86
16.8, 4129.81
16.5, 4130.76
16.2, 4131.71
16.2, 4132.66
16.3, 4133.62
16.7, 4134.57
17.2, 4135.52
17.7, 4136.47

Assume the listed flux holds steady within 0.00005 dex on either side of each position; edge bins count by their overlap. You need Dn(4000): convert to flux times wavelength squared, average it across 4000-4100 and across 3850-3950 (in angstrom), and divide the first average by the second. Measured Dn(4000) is 1.7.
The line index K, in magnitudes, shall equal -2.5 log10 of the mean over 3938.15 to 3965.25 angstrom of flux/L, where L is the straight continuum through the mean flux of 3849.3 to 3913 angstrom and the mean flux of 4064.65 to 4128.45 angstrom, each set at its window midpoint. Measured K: 0.13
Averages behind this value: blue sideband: 11.7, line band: 12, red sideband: 17.3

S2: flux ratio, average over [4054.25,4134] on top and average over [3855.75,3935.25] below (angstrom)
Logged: 1.52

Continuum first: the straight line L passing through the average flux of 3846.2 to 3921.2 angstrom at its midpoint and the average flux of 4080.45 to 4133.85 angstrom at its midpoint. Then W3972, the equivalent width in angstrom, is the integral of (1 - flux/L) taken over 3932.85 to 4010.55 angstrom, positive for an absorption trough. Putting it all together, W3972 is 5.8 angstrom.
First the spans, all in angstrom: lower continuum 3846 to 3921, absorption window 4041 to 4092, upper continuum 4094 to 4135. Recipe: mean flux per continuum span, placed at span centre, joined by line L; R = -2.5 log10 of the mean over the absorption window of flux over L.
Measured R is -0.132 mag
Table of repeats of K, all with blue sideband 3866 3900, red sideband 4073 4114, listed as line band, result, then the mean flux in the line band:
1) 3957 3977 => 0.372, 9.72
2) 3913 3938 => 0.238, 10.1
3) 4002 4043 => -0.194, 18.1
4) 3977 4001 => -0.116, 15.9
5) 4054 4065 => -0.072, 17.3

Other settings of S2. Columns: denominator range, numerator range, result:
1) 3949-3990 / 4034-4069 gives 1.43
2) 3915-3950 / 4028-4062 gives 1.70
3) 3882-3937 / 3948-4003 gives 1.19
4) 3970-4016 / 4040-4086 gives 1.13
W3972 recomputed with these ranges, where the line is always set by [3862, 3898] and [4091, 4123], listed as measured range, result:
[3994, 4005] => -2.14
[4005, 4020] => -4.16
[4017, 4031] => -3.63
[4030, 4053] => -3.60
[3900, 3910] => -0.37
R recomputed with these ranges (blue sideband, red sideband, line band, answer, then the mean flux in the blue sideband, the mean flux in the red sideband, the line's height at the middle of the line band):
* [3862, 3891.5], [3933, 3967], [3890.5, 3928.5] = -0.12 mag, 11.3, 10.9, 11.1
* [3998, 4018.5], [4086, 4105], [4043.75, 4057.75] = -0.01 mag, 18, 16.5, 17.3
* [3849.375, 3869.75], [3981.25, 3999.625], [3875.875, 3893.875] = 0.12 mag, 11.4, 16.3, 12.4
